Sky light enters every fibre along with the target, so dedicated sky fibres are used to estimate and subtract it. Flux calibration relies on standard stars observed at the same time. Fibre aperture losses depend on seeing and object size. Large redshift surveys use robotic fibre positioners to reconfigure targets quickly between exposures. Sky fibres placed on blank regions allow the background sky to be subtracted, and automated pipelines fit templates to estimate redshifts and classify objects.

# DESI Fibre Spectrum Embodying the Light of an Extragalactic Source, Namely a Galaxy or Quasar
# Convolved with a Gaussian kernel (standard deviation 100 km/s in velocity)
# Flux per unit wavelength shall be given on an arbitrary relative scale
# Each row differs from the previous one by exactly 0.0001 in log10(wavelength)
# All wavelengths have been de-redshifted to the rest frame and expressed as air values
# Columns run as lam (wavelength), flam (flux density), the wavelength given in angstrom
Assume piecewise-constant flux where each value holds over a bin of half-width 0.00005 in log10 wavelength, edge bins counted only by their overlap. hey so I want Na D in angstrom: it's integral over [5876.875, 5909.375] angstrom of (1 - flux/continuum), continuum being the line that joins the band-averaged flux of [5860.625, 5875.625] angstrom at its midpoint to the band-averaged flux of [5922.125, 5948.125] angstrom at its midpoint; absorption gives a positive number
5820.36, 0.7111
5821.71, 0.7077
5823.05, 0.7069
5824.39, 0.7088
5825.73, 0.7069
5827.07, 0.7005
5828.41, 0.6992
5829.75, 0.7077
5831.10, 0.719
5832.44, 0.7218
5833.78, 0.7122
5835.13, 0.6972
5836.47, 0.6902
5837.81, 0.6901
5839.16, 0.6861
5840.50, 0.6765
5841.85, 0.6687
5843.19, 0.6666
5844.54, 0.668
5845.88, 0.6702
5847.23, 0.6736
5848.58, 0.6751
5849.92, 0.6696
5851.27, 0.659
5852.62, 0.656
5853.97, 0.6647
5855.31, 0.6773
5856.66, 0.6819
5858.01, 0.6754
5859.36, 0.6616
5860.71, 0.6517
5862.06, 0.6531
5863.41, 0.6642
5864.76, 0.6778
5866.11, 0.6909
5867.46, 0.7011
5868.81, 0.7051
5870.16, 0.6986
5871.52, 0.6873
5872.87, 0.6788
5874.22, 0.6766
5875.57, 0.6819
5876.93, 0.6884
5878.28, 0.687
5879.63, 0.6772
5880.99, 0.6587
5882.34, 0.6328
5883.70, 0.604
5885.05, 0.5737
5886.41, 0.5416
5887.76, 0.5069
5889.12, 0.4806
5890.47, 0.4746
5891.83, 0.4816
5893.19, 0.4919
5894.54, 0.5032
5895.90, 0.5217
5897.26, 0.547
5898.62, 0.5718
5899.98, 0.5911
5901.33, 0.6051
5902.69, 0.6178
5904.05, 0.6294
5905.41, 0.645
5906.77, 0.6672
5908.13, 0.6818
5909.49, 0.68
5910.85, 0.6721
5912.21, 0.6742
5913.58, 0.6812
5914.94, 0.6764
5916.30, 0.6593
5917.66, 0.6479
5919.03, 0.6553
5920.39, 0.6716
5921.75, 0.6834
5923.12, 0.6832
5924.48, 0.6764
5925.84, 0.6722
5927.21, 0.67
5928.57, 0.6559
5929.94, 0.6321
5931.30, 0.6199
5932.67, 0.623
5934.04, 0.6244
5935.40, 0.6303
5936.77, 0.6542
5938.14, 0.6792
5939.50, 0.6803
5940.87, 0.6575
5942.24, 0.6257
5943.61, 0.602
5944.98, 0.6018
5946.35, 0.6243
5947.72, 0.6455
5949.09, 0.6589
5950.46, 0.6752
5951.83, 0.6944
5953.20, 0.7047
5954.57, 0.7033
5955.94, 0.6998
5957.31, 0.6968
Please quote 4.0 angstrom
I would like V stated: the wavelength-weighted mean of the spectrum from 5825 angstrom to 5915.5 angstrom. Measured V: 0.648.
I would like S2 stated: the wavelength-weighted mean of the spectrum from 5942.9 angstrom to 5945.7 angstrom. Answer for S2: 0.602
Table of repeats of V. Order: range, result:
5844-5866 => 0.668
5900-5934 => 0.656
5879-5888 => 0.603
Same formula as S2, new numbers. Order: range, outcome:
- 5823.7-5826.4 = 0.709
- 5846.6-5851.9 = 0.669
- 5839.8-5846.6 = 0.67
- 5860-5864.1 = 0.656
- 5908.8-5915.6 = 0.676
